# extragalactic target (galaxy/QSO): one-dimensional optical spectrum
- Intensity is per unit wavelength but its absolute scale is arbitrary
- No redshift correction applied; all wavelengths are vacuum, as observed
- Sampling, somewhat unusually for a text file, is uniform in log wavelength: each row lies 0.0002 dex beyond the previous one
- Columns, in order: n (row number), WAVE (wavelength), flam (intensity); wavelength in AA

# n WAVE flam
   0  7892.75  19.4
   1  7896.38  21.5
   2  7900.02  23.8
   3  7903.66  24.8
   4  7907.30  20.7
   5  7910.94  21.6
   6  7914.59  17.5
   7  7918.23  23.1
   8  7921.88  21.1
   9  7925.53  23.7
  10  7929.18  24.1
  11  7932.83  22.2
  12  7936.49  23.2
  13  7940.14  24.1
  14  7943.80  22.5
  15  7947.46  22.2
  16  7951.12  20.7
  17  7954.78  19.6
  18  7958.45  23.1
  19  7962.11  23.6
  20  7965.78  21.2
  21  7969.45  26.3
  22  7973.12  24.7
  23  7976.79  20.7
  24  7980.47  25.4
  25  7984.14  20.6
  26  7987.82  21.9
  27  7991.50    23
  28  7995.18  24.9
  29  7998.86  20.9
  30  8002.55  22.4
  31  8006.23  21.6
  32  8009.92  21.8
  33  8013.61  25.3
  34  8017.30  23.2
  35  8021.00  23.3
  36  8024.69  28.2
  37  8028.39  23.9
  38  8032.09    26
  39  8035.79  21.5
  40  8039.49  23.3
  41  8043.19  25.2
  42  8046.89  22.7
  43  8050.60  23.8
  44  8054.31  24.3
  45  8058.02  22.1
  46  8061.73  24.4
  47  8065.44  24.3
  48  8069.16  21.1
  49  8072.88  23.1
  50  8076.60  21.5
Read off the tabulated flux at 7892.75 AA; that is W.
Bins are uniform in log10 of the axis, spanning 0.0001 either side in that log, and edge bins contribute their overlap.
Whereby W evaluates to 19.4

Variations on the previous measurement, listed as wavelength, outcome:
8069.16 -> 21.1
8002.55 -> 22.4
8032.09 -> 26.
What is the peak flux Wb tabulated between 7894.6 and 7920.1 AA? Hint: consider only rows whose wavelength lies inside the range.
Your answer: 24.8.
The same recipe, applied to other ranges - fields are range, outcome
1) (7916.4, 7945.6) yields 24.1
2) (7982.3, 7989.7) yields 21.9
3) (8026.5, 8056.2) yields 26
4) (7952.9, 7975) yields 26.3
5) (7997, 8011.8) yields 22.4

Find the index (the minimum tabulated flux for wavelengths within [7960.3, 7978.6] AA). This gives 20.7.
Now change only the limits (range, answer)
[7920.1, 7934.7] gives 21.1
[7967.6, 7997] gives 20.6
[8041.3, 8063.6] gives 22.1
